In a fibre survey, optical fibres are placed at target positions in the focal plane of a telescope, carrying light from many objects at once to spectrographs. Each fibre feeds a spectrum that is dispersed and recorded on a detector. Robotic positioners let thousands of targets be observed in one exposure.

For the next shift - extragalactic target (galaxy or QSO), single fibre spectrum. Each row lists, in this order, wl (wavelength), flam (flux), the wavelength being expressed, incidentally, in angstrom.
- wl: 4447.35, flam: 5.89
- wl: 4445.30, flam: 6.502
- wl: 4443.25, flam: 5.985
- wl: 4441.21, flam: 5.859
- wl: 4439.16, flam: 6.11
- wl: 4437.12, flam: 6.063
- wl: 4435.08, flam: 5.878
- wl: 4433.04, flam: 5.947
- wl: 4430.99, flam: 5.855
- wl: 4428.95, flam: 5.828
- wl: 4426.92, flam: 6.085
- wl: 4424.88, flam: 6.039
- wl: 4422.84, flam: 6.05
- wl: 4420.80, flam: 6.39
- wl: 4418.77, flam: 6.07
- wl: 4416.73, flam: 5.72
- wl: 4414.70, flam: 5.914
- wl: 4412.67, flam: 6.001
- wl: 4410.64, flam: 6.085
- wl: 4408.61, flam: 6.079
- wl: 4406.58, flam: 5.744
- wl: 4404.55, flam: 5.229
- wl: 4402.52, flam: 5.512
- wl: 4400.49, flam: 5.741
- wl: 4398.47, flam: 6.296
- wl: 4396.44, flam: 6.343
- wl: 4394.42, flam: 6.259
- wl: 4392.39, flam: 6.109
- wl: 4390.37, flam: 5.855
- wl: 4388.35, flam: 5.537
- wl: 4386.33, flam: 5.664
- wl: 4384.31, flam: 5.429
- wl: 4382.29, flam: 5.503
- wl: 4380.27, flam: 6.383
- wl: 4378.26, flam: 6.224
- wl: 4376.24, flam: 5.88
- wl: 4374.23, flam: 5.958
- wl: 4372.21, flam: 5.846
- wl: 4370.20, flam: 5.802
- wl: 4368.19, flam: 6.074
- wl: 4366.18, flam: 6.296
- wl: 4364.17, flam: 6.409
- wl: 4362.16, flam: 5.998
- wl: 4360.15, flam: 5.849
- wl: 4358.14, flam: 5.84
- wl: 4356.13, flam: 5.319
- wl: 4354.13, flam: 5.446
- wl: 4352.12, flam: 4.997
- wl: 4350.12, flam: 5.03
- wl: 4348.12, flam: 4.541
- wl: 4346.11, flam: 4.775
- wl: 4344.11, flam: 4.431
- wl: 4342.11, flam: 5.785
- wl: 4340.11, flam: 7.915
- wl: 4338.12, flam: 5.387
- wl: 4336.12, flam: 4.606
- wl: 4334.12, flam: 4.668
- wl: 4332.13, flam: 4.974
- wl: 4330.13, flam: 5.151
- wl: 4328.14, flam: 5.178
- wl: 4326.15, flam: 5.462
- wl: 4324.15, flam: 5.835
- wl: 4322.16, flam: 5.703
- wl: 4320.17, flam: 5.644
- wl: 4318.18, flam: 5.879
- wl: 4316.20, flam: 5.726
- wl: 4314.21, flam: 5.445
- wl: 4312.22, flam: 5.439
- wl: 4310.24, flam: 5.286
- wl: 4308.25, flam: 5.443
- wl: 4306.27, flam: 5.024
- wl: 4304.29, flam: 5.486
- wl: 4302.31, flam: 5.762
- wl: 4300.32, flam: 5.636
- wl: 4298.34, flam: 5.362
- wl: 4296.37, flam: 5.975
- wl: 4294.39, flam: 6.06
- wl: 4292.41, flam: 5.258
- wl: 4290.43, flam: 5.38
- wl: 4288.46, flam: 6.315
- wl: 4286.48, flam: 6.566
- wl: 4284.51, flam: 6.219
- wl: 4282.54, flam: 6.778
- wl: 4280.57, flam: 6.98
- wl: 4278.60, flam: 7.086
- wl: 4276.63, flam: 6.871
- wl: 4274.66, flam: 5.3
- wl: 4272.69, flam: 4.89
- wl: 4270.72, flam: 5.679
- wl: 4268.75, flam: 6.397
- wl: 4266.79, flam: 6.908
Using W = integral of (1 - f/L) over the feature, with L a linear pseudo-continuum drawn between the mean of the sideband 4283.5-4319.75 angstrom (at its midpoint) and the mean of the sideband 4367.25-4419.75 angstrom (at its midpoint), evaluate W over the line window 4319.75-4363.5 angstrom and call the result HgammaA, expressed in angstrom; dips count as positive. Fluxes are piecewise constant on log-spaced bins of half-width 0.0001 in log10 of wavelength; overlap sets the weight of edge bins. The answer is 2.9 angstrom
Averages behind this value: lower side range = 5.68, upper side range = 5.89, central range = 5.39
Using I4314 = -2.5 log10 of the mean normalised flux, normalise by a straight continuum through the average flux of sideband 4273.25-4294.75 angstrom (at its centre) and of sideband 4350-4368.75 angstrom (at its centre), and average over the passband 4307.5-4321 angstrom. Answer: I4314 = 0.09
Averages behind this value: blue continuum 6.23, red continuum 5.75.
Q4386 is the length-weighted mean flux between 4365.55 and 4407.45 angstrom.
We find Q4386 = 5.89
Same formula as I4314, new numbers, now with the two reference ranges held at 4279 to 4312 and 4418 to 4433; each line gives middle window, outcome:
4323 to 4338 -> 0.15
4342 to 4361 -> 0.15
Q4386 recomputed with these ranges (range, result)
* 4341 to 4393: 5.66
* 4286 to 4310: 5.66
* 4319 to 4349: 5.34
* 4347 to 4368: 5.59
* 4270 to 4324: 5.82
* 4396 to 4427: 5.94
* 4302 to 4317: 5.43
